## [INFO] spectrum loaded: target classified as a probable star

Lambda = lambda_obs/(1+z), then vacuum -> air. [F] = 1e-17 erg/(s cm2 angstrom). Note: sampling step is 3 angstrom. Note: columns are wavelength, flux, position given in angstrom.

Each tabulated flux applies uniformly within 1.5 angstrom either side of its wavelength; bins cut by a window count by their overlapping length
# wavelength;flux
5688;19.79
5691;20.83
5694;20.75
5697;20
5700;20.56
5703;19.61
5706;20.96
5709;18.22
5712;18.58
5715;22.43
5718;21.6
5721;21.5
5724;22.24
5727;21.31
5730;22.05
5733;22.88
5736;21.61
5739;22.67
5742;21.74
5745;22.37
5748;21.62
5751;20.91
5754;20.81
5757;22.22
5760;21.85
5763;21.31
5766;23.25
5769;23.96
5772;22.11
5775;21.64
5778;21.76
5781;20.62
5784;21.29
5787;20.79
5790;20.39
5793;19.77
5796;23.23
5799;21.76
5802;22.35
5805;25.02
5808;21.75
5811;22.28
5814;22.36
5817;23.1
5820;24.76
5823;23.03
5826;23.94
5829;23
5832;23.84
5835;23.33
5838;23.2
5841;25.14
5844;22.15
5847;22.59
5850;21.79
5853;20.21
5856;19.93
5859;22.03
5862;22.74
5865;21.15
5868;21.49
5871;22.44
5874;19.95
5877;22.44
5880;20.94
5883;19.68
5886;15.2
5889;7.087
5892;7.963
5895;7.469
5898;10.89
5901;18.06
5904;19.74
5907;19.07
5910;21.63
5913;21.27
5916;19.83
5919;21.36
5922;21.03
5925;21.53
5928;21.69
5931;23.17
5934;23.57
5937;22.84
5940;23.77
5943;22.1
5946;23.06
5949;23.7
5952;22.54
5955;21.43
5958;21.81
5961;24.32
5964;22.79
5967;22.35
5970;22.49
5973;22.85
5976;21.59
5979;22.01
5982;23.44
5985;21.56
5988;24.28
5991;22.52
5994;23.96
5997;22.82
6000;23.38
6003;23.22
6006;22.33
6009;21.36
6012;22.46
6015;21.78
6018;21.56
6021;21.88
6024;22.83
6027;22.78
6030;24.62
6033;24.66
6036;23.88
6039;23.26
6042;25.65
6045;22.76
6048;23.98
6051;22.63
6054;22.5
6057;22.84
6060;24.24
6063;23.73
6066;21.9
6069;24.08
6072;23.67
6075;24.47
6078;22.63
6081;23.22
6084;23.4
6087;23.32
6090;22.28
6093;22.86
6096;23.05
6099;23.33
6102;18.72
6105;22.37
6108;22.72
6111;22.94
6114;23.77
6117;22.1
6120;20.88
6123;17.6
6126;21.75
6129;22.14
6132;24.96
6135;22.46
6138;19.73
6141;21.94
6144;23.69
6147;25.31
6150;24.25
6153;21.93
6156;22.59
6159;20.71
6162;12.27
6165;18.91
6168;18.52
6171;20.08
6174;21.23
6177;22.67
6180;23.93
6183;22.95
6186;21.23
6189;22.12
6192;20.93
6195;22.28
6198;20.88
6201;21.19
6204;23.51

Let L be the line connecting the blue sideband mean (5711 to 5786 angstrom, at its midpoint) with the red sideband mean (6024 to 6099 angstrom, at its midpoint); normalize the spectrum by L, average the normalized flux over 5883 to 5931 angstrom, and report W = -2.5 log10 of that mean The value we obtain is 0.298 mag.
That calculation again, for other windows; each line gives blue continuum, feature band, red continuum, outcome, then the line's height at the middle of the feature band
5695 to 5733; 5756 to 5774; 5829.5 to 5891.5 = -0.08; 20.8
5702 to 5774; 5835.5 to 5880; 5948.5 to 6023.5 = 0.01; 22.1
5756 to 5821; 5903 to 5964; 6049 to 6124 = 0.02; 22.4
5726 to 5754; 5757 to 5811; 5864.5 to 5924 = -0.06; 20.7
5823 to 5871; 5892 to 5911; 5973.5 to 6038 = 0.42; 22.6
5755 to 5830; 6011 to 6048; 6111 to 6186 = -0.07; 21.8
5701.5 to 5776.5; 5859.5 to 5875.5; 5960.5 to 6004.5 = 0.03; 22.3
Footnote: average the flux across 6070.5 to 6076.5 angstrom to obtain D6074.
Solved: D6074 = 24.1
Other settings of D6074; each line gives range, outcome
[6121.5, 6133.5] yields 21.6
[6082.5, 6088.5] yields 23.4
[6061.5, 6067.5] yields 22.8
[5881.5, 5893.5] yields 12.5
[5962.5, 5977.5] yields 22.4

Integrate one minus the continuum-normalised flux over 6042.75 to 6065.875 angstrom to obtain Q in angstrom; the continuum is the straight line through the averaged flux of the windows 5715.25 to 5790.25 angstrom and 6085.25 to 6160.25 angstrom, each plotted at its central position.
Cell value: -1.1 angstrom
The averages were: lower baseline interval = 21.8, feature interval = 23.2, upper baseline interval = 22.3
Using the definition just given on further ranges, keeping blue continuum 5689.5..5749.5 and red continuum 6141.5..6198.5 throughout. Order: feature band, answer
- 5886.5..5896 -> 5.8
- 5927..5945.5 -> -1.4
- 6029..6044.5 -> -2.1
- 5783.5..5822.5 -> -1.9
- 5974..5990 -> -1.0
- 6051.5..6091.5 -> -3.5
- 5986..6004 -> -1.7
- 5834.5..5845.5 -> -1.2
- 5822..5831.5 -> -1.0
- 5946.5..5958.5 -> -0.7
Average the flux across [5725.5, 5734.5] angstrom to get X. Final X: 22.1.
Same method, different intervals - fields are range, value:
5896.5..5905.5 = 16.2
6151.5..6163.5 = 19.4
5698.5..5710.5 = 19.8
